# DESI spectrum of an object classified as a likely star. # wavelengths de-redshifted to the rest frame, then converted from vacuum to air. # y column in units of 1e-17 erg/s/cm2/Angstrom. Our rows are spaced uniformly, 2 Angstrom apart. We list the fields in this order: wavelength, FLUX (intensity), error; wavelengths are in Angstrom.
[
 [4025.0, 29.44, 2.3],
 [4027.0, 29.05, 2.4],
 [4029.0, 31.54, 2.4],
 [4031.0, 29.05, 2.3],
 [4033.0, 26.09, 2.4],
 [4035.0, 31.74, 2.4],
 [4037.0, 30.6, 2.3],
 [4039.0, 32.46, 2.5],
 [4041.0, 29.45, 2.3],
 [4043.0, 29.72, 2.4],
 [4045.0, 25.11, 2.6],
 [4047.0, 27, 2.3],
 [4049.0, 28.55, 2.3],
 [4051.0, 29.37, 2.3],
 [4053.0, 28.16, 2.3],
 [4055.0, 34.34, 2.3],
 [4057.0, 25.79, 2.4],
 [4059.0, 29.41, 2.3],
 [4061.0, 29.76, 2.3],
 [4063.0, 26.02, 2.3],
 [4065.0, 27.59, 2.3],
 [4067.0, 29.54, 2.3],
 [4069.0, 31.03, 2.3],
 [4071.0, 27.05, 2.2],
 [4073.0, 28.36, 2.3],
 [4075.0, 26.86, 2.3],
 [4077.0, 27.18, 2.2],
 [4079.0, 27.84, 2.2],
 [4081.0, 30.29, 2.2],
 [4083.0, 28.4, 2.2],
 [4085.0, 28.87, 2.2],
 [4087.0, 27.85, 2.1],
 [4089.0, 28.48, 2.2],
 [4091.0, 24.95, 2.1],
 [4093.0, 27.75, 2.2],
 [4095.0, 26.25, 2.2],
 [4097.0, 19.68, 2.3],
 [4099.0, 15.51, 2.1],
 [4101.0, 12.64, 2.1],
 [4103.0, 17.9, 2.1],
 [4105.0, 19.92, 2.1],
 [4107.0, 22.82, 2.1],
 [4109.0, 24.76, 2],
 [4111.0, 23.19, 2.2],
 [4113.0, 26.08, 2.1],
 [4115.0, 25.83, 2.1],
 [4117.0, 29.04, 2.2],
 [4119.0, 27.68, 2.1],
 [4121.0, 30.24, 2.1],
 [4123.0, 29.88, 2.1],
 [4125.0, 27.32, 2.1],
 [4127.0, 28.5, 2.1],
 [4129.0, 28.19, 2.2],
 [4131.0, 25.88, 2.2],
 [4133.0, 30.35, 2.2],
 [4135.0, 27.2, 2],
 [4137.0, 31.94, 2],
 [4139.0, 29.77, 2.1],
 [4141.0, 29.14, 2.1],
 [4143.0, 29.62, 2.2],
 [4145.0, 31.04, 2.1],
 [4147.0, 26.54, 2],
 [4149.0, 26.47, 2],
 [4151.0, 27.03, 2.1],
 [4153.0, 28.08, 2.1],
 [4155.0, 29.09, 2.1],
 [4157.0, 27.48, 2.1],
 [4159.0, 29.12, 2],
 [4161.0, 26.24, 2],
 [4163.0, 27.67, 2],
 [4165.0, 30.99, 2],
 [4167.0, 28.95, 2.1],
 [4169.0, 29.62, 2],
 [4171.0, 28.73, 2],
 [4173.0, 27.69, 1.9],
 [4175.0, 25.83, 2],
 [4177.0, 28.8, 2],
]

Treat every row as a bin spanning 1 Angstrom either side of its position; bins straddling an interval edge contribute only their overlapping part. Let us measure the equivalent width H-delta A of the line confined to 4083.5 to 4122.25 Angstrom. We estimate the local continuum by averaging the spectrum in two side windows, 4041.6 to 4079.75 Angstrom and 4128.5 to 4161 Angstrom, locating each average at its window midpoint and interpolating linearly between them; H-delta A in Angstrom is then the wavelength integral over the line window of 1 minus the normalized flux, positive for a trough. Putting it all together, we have 5.67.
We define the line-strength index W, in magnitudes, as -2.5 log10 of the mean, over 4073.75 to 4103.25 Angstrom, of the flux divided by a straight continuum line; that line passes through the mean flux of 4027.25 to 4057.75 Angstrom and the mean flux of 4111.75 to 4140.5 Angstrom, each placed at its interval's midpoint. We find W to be 0.16 mag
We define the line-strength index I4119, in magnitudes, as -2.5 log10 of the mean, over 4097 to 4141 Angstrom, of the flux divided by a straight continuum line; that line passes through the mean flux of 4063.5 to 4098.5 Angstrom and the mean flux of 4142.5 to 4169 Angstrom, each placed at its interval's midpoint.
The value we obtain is 0.10 mag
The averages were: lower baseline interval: 27.3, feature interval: 25.4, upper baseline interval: 28.4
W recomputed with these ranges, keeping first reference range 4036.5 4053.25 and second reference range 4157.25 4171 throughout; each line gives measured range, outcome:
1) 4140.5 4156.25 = 0.01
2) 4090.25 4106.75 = 0.36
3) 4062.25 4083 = 0.02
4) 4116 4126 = 0.00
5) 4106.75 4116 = 0.17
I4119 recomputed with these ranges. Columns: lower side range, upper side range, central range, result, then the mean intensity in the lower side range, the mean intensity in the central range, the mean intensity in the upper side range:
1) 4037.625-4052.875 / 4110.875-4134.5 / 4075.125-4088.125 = 0.00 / 28.8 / 28.3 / 27.8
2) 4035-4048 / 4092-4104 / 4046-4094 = -0.16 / 29.3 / 28.4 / 20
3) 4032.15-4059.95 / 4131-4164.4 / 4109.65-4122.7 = 0.06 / 29.1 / 27.1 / 28.5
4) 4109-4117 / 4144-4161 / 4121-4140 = -0.09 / 25.5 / 28.9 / 28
